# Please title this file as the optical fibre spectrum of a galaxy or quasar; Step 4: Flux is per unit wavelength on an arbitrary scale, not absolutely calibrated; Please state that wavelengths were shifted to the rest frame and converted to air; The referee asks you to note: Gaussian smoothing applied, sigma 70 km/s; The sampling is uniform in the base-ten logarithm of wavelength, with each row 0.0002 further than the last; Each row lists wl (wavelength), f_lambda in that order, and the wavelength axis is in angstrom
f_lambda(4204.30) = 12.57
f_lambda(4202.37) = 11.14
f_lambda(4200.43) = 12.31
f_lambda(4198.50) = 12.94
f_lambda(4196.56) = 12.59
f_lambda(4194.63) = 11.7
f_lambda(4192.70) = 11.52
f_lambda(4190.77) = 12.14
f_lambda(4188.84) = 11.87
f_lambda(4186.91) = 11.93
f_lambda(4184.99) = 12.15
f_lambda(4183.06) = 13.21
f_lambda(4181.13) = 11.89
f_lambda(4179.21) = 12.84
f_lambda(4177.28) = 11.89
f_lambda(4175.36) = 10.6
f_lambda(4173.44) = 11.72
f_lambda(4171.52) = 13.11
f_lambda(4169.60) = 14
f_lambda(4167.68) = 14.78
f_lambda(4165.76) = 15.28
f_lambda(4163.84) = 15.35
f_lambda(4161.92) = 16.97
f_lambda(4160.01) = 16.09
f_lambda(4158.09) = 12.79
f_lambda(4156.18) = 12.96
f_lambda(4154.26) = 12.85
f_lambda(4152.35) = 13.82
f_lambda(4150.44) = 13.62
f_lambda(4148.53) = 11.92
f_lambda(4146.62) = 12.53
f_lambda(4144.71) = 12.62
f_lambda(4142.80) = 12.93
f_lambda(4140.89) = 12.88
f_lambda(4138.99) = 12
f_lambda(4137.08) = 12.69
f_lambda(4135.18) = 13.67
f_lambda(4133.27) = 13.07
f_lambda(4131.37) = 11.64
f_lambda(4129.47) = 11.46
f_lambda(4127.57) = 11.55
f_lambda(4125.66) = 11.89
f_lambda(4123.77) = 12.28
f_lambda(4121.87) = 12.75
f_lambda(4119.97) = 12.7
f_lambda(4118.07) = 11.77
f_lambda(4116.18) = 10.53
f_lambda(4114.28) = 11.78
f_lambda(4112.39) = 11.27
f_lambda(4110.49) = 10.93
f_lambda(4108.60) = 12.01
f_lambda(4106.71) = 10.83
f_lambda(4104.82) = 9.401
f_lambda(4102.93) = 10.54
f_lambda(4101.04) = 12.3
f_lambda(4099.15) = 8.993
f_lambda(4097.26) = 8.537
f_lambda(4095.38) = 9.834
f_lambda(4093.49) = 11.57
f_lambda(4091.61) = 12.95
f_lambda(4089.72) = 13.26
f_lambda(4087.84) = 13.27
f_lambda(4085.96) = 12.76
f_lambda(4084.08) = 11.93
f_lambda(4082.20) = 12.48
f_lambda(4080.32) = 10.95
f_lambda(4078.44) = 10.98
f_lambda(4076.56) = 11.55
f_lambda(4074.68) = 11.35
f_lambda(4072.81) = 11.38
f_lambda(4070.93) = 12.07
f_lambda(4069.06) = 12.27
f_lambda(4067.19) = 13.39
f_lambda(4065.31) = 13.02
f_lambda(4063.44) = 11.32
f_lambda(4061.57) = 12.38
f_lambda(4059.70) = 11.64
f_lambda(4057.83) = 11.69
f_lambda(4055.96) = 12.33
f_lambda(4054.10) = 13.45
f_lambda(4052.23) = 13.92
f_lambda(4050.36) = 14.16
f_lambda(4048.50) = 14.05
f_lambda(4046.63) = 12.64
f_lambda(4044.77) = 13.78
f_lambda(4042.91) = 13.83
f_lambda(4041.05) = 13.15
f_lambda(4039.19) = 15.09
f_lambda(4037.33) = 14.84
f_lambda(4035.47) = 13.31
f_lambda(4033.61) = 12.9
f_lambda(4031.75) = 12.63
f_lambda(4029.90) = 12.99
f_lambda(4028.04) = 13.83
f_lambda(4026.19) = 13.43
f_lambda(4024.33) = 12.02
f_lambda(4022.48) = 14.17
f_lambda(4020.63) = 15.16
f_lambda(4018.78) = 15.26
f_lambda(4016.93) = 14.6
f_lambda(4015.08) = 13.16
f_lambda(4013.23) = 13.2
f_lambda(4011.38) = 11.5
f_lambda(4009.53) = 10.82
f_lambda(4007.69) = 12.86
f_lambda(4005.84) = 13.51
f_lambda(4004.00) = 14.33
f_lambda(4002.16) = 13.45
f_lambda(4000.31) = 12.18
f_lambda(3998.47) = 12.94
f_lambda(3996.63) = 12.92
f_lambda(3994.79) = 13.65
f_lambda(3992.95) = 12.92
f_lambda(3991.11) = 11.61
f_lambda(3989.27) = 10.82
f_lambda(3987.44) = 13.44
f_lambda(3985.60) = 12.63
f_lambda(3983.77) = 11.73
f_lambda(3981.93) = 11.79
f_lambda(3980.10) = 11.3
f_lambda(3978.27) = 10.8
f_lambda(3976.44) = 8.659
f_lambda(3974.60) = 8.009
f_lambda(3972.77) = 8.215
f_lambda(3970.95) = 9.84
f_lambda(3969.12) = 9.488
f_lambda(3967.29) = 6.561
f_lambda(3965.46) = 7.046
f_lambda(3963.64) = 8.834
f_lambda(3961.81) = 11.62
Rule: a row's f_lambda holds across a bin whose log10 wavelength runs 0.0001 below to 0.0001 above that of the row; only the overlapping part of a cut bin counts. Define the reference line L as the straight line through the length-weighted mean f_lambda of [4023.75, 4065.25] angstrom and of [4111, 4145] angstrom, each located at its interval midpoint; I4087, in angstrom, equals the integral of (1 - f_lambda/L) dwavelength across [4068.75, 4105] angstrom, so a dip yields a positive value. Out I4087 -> 3.5 angstrom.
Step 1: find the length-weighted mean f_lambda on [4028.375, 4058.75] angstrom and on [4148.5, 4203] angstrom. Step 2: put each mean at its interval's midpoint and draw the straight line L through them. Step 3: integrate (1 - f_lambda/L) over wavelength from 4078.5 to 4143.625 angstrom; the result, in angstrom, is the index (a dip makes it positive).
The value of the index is 7.24 angstrom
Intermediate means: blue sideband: 13.4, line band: 11.7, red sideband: 13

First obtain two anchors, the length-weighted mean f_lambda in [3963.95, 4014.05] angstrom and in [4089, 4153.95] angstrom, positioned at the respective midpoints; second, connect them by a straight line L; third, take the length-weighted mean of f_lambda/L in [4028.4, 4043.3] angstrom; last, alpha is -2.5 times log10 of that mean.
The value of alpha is -0.18 mag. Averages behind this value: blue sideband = 11.3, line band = 13.6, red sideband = 11.8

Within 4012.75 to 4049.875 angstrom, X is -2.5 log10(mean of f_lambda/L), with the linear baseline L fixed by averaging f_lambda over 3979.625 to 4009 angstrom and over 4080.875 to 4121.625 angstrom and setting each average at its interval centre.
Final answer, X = -0.126 mag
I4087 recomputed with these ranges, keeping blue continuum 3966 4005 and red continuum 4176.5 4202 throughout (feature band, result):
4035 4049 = -2.82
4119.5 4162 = -3.13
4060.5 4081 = -0.40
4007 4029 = -3.70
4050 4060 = -1.11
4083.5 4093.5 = -0.86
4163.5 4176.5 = -1.42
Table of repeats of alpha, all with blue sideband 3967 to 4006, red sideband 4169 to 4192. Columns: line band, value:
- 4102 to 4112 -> 0.112 mag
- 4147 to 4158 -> -0.075 mag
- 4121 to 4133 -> 0.003 mag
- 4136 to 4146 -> -0.049 mag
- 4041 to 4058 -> -0.146 mag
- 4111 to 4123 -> 0.020 mag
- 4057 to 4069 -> -0.044 mag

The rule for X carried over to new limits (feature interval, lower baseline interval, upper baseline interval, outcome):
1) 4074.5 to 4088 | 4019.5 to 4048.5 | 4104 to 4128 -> 0.05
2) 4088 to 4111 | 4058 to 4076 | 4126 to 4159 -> 0.12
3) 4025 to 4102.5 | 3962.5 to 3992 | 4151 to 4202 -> -0.11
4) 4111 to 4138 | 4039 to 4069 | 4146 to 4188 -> 0.10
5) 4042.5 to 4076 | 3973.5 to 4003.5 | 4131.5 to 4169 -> -0.01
